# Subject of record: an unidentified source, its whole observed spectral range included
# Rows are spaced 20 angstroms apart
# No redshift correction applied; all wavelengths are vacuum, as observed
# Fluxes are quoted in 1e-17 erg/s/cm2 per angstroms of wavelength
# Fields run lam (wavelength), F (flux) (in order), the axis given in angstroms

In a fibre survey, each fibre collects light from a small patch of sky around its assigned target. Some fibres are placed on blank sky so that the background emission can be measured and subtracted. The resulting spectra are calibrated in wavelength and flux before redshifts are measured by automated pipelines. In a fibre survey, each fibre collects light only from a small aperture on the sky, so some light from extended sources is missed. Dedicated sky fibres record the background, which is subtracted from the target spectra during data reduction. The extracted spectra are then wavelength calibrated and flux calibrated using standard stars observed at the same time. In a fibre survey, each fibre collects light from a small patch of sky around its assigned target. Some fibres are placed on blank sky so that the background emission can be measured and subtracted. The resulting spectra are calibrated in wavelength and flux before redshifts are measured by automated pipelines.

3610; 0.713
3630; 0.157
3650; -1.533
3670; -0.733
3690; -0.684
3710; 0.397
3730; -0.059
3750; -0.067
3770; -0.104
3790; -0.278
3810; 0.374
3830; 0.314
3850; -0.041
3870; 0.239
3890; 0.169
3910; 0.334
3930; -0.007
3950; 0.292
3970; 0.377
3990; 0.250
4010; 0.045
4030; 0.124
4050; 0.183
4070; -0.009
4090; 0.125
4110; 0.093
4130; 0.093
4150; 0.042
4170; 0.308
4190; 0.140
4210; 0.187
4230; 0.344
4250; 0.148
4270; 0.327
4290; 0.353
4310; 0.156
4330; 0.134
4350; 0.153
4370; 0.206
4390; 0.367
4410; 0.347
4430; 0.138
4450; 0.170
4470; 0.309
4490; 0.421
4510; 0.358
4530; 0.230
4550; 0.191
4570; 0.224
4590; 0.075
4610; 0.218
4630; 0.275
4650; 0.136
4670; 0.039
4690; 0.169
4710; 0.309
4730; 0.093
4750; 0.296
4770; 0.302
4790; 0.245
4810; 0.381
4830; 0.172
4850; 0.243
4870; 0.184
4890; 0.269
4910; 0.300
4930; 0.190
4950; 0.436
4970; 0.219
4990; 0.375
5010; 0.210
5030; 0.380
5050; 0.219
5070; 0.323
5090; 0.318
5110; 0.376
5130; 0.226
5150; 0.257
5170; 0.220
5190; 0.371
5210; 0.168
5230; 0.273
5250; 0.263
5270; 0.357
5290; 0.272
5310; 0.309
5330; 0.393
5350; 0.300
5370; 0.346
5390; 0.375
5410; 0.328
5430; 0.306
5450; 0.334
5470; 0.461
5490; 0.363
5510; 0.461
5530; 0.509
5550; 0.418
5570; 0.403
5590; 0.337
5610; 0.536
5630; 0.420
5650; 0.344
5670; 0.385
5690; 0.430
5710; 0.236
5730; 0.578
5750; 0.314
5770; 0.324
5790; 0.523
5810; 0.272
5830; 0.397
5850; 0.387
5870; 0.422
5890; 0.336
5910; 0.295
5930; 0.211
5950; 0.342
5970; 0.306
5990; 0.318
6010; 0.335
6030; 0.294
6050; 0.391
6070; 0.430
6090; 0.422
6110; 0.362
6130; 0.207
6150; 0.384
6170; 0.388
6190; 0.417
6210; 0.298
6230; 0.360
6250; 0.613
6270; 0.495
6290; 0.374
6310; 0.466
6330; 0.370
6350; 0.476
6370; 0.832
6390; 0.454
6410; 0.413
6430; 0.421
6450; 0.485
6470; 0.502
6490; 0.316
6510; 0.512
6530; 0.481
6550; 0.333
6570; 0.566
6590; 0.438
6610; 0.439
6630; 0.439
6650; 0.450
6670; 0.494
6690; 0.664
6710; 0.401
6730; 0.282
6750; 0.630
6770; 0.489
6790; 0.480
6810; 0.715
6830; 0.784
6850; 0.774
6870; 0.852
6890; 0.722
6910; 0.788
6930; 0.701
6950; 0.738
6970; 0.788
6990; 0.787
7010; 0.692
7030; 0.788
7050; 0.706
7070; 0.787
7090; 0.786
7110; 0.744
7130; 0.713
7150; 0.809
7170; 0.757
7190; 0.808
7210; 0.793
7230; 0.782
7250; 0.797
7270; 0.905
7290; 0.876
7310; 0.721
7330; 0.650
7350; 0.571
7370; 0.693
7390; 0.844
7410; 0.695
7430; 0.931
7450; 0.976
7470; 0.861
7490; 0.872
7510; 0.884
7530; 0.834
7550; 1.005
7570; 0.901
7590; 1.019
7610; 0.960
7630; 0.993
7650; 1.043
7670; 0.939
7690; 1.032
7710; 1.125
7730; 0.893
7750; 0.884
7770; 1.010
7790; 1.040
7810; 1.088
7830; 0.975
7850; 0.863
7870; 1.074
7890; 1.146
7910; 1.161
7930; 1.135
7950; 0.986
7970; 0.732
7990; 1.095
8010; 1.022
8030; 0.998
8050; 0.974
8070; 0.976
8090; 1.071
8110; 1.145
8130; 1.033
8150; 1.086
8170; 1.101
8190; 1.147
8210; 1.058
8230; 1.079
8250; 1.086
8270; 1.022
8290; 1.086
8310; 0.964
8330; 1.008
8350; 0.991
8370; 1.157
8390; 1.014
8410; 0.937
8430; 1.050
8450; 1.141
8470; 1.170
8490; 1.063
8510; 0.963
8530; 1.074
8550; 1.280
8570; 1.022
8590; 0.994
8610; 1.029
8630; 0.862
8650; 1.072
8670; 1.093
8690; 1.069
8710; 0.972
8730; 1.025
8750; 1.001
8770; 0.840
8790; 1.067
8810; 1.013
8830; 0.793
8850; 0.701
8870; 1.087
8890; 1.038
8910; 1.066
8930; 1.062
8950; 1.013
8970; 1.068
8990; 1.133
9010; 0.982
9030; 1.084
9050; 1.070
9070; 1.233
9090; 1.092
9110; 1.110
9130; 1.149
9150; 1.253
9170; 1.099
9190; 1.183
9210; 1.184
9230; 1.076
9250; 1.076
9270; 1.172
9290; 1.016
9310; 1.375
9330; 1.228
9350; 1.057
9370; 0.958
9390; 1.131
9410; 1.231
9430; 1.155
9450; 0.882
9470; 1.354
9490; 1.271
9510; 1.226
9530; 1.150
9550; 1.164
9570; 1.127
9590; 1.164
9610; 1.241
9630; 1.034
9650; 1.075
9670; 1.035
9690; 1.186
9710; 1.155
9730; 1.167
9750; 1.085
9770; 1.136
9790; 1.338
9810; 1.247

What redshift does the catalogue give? 0.708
